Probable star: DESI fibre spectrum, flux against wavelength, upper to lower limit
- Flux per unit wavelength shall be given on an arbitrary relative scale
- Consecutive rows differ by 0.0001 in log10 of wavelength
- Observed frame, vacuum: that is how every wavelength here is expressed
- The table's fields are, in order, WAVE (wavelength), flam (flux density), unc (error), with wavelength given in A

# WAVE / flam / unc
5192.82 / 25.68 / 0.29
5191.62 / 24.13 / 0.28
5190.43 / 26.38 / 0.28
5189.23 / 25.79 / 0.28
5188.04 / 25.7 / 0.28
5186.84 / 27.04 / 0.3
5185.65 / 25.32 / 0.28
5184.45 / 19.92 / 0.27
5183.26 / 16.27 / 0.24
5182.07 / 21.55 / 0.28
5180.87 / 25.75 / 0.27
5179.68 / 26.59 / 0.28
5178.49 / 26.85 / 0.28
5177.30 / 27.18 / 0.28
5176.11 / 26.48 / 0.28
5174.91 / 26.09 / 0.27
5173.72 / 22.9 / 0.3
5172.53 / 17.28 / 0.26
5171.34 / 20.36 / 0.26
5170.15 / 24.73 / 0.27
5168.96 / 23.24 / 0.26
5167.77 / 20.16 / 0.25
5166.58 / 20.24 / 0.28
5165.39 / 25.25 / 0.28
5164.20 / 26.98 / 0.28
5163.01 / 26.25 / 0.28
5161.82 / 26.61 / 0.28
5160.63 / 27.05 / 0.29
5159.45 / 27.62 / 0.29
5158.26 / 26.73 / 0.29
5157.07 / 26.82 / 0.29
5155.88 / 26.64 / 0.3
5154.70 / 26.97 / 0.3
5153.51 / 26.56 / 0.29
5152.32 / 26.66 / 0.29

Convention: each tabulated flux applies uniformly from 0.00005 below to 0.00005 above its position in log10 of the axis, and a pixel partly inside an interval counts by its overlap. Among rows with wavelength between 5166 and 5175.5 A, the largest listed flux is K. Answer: 26.09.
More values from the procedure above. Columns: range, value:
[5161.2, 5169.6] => 26.98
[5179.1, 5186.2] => 26.59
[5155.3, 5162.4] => 27.62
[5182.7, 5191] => 27.04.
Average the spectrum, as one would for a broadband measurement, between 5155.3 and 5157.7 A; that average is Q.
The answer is 26.7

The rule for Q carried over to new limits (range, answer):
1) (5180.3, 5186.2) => 21.7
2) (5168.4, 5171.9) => 22.8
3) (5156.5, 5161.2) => 27.1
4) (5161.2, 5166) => 26.2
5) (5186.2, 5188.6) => 26.3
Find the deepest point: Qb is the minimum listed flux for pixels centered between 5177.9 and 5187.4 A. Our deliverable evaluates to 16.27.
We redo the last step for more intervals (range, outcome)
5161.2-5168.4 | 20.16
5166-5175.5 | 17.28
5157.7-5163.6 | 26.25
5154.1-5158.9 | 26.64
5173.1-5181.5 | 22.9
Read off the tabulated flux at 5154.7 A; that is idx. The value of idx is 26.97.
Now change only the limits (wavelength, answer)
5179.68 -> 26.59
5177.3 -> 27.18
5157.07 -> 26.82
